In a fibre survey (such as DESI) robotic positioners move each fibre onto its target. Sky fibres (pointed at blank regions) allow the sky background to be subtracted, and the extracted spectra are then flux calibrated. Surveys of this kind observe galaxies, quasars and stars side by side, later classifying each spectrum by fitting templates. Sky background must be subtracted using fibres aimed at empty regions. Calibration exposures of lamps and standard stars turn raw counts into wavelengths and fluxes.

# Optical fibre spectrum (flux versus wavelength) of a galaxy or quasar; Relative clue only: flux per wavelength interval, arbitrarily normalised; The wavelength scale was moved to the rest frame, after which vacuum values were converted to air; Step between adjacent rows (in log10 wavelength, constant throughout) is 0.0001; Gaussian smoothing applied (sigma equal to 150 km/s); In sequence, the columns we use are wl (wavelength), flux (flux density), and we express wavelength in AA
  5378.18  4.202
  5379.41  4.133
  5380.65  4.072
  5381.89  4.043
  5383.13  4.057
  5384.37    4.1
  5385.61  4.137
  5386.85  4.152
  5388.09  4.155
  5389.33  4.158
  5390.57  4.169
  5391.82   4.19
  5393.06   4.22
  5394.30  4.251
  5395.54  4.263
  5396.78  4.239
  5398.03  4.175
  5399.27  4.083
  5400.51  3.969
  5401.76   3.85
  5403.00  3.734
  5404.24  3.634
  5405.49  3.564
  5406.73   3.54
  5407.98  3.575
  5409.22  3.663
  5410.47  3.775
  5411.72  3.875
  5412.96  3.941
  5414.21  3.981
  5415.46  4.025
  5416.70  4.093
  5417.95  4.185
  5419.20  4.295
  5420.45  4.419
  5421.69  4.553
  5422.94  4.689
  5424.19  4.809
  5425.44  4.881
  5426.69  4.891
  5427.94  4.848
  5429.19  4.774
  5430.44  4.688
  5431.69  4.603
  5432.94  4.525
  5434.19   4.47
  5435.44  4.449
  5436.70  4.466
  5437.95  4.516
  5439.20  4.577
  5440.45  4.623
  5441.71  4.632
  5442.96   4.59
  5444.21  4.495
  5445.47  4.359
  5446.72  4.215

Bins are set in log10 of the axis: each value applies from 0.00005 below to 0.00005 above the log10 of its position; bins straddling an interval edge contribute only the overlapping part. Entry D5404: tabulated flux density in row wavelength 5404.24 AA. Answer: 3.634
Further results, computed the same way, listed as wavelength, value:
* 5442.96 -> 4.59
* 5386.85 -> 4.152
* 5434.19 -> 4.47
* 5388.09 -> 4.155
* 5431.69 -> 4.603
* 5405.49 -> 3.564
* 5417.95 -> 4.185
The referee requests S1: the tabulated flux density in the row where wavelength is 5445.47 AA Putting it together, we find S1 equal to 4.359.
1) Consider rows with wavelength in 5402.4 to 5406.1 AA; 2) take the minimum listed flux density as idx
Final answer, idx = 3.564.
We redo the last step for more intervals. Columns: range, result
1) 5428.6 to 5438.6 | 4.449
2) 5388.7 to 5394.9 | 4.158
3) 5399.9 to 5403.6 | 3.734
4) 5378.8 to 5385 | 4.043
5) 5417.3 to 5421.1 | 4.185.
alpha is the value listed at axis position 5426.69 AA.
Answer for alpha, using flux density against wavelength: 4.891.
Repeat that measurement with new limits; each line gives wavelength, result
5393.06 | 4.22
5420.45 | 4.419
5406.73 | 3.54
